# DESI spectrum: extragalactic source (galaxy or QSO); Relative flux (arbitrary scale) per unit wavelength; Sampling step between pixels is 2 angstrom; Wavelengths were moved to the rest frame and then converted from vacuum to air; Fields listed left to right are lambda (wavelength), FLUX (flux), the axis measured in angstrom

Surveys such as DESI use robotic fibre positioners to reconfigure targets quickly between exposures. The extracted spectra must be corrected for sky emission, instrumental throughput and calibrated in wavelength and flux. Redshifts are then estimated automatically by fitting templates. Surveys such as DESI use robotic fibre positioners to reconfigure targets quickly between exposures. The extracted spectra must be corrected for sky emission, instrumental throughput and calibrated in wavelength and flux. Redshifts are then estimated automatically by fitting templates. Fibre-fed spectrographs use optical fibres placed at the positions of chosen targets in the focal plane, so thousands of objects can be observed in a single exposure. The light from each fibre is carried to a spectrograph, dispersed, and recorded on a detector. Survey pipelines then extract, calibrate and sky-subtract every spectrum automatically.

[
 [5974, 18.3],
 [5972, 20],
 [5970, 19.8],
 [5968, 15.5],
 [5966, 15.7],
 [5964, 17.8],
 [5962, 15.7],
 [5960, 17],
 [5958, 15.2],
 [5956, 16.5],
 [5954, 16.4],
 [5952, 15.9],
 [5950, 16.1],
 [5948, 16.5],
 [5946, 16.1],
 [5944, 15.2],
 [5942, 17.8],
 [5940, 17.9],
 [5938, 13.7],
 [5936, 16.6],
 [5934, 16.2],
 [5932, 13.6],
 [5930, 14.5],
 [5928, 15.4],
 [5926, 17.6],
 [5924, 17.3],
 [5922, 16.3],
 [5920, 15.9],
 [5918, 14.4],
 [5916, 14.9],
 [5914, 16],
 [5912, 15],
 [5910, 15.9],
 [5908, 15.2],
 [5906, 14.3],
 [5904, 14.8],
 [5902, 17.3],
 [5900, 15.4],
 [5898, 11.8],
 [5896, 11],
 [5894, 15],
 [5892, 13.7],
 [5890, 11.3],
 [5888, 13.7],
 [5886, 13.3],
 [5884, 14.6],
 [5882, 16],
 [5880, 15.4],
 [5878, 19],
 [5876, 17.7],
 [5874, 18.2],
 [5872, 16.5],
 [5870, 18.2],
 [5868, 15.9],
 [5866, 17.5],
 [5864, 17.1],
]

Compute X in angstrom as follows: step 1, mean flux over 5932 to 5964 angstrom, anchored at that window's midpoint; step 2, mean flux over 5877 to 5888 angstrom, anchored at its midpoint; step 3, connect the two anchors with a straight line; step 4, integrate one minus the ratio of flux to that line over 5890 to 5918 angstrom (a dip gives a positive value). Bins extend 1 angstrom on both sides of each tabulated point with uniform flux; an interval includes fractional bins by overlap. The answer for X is 2.1 angstrom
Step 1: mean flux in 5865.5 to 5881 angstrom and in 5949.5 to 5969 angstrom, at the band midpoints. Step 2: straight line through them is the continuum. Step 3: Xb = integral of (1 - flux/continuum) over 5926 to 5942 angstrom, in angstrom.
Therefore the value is 0.78 angstrom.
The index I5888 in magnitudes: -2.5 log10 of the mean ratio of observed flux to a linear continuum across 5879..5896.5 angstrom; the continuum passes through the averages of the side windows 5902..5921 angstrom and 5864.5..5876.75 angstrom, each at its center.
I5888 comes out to 0.19 mag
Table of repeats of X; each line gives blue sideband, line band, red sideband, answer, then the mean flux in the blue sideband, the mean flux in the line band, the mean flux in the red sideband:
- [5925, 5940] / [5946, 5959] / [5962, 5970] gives 0.1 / 15.5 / 16.1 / 16.7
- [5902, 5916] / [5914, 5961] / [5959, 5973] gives 1.1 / 15.3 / 16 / 17.4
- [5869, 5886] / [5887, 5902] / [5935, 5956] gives 2.9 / 16.7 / 13.4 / 16.2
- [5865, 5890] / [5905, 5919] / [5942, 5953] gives 0.9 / 16.1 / 15.1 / 16.1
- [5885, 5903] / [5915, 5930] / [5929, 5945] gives -0.9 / 13.6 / 15.9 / 15.7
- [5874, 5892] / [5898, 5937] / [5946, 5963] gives 0.4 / 15.2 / 15.5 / 16.2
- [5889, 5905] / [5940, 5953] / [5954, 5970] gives -0.5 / 13.8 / 16.4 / 16.4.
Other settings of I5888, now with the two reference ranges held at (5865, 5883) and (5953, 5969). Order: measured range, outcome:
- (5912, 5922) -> 0.09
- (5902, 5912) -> 0.10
